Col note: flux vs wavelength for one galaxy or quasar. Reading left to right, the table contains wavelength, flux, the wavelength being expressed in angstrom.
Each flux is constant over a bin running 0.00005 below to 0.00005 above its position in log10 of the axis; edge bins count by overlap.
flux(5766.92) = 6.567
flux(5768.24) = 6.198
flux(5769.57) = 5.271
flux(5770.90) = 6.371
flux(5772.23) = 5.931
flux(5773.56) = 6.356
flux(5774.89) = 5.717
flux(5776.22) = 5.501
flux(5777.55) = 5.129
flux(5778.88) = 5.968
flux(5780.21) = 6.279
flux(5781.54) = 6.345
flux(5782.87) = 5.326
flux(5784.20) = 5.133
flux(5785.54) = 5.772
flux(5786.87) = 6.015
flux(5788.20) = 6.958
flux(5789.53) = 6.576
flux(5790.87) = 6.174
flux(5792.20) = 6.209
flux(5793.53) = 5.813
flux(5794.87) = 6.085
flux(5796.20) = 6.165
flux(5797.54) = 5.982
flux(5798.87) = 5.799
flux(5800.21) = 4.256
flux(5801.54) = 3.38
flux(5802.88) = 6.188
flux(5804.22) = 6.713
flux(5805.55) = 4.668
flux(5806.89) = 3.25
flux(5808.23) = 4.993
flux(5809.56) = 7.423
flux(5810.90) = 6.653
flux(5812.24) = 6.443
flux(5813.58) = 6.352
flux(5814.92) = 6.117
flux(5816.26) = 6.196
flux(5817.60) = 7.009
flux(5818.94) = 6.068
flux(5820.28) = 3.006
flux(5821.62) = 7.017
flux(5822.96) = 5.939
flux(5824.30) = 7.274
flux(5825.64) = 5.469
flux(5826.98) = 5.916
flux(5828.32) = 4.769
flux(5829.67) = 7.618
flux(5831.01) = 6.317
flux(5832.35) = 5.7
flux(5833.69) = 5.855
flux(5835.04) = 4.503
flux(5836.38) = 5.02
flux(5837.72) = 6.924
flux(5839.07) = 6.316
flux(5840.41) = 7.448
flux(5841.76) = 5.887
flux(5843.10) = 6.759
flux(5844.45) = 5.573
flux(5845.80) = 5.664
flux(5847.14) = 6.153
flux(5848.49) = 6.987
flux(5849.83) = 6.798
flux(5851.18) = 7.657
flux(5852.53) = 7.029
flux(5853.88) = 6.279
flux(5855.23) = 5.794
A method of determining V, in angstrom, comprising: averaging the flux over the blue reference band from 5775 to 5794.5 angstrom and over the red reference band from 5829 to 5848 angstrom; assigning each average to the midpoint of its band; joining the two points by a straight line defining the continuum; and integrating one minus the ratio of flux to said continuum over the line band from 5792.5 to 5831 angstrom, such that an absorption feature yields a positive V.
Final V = 1.4 angstrom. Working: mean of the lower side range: 5.94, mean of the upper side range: 6.13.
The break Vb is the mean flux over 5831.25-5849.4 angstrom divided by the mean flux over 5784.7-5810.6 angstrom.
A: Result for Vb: 1.1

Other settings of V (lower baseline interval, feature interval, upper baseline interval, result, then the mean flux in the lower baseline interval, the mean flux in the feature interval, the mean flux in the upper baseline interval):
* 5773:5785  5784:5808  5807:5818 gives 1.44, 5.74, 5.61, 6.22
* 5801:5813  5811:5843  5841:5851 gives -0.68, 5.55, 6.07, 6.34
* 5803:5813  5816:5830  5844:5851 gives 0.02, 5.76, 5.98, 6.36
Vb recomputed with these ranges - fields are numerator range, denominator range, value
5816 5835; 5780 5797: 0.98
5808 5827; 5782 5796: 1.02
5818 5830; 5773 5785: 1.02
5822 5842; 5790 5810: 1.10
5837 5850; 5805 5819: 1.09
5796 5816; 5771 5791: 0.95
